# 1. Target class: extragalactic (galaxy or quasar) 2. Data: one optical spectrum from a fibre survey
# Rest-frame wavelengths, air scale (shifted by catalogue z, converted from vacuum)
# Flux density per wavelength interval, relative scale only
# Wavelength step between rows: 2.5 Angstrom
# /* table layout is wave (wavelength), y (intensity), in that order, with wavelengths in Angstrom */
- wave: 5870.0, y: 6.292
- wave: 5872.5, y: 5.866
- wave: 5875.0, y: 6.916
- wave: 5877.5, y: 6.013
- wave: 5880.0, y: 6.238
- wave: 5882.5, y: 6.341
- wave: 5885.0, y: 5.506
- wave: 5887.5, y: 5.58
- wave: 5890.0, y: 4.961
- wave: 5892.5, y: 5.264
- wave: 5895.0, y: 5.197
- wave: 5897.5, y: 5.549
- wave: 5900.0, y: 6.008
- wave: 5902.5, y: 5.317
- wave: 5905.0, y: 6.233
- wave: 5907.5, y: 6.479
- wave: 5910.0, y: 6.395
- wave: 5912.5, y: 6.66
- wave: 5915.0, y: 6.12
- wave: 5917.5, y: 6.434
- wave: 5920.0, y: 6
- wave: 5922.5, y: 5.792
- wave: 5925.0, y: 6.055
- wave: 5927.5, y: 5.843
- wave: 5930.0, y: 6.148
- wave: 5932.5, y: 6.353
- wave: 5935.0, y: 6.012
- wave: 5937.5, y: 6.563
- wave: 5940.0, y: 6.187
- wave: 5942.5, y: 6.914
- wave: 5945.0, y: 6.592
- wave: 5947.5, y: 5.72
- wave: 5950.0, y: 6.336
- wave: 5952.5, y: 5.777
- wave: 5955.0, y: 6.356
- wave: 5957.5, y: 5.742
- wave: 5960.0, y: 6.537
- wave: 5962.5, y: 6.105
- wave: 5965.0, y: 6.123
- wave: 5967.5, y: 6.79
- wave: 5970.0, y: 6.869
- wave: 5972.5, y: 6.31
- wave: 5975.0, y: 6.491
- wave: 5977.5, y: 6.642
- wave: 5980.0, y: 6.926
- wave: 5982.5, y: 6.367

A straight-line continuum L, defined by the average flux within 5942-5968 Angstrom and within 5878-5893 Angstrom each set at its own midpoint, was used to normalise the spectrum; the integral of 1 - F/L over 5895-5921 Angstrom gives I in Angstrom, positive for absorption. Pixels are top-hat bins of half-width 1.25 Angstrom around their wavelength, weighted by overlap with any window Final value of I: -0.9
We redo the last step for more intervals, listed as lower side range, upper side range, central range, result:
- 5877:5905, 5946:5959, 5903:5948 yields -3.0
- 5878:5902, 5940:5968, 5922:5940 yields -0.3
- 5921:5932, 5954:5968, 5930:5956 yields -0.7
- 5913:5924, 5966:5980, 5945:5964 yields 1.0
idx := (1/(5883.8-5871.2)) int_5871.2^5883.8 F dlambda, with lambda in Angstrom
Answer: 6.27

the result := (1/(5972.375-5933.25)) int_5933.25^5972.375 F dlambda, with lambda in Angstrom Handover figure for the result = 6.31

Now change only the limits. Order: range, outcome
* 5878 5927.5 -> 5.9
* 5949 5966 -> 6.14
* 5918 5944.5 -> 6.21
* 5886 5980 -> 6.13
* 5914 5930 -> 6.05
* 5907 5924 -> 6.26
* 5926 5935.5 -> 6.09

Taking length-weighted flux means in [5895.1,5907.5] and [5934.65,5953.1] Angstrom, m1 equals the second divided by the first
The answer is 1.09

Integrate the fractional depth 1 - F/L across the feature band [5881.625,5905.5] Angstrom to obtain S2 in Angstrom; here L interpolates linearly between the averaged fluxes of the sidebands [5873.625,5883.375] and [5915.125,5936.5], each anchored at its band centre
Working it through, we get 2.7 Angstrom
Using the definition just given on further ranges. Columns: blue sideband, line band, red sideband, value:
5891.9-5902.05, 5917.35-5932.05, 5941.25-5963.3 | -0.4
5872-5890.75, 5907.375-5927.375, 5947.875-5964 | -0.6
